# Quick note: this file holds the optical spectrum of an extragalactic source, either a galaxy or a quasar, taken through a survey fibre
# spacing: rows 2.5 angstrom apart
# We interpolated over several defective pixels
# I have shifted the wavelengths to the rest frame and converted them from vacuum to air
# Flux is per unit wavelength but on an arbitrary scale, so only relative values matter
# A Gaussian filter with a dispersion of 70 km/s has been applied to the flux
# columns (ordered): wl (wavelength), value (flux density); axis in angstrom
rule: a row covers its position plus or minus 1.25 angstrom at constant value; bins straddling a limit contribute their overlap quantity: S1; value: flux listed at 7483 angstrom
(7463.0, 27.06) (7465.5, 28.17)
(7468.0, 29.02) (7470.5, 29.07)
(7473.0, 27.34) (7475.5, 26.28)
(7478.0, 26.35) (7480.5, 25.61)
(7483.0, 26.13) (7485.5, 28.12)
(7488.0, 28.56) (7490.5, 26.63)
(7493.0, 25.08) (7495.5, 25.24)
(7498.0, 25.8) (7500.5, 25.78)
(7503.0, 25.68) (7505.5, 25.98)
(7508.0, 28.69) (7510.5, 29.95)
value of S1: 26.13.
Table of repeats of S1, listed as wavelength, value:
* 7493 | 25.08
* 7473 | 27.34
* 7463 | 27.06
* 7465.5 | 28.17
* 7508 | 28.69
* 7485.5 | 28.12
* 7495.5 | 25.24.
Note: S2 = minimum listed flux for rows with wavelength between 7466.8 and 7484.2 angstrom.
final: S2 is 25.61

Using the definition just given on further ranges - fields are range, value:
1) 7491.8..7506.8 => 25.08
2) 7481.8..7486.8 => 26.13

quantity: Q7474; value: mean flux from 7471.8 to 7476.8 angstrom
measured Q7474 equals 26.8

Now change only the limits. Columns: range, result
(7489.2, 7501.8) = 25.7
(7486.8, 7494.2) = 26.8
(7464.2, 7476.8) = 28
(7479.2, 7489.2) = 27.1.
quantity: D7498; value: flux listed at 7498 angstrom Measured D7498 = 25.8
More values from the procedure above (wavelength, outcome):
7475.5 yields 26.28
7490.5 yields 26.63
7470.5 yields 29.07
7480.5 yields 25.61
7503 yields 25.68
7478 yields 26.35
